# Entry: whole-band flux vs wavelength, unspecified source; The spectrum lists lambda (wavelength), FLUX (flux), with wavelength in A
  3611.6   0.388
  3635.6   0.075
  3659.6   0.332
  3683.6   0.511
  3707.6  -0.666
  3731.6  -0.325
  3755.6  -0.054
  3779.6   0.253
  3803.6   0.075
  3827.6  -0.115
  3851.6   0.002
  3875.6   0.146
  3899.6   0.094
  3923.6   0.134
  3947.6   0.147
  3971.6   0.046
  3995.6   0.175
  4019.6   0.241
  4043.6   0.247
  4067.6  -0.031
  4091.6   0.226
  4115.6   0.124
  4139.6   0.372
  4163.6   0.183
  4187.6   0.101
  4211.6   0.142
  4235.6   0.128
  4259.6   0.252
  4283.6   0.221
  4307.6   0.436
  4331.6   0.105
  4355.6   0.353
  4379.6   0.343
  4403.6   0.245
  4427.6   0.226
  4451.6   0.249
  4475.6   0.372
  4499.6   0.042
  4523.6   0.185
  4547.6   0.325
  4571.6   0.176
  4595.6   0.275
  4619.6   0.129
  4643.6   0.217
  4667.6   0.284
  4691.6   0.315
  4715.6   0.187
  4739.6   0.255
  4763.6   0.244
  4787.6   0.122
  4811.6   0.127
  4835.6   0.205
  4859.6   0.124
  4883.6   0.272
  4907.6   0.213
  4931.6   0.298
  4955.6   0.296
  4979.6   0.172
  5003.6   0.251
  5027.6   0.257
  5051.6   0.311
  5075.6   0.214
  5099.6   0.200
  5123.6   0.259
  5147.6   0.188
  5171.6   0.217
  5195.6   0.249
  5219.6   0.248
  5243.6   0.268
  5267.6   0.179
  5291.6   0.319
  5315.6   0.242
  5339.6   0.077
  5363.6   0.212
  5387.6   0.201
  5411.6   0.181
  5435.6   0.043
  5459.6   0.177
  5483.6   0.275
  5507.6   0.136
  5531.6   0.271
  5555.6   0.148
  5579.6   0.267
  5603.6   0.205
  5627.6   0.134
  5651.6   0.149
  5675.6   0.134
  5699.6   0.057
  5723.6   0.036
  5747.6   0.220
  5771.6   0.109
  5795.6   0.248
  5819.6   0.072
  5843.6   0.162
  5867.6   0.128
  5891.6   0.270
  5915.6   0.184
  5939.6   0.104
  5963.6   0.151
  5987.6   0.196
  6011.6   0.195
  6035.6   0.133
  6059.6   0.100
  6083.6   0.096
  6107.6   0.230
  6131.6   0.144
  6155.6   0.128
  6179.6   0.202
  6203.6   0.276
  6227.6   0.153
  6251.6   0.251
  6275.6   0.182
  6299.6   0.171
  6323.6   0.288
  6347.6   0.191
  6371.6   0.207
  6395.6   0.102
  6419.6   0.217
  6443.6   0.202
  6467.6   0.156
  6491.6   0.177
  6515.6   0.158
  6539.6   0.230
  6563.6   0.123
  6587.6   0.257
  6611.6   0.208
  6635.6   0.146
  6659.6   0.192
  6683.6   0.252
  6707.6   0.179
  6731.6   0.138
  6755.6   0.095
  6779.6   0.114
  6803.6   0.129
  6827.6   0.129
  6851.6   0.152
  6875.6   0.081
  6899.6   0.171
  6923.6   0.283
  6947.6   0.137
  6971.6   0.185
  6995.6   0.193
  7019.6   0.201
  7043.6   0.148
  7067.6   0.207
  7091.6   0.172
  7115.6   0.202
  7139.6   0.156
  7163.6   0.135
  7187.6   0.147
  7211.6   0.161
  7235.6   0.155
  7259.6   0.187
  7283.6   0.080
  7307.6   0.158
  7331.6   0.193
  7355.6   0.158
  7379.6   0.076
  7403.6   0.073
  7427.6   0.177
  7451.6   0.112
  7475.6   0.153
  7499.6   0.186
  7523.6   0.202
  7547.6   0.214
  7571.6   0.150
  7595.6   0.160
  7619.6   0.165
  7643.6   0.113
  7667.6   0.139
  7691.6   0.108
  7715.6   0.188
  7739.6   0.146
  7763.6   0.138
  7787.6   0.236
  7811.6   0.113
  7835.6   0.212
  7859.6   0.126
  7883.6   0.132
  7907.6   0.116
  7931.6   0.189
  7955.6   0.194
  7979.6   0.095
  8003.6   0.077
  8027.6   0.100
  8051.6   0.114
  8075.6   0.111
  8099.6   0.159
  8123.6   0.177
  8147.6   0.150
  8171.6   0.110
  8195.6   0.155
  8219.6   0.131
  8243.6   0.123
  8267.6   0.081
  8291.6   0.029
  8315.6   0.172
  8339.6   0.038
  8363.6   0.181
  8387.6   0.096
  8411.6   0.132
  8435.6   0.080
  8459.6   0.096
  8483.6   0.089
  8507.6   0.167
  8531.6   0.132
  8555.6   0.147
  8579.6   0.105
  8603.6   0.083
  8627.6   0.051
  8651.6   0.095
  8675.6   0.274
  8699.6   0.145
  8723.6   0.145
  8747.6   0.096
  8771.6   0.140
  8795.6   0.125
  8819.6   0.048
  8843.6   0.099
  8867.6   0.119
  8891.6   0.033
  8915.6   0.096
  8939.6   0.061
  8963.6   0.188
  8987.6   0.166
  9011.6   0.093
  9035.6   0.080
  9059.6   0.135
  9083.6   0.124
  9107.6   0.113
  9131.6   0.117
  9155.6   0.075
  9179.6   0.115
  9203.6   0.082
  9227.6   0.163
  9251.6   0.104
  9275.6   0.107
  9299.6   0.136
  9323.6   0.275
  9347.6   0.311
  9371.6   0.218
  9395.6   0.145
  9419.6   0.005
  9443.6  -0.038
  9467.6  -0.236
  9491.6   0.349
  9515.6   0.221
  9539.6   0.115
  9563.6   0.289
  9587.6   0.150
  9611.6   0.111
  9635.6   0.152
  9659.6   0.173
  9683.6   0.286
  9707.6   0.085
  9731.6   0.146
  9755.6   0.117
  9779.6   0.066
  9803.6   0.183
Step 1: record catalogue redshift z 0.06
